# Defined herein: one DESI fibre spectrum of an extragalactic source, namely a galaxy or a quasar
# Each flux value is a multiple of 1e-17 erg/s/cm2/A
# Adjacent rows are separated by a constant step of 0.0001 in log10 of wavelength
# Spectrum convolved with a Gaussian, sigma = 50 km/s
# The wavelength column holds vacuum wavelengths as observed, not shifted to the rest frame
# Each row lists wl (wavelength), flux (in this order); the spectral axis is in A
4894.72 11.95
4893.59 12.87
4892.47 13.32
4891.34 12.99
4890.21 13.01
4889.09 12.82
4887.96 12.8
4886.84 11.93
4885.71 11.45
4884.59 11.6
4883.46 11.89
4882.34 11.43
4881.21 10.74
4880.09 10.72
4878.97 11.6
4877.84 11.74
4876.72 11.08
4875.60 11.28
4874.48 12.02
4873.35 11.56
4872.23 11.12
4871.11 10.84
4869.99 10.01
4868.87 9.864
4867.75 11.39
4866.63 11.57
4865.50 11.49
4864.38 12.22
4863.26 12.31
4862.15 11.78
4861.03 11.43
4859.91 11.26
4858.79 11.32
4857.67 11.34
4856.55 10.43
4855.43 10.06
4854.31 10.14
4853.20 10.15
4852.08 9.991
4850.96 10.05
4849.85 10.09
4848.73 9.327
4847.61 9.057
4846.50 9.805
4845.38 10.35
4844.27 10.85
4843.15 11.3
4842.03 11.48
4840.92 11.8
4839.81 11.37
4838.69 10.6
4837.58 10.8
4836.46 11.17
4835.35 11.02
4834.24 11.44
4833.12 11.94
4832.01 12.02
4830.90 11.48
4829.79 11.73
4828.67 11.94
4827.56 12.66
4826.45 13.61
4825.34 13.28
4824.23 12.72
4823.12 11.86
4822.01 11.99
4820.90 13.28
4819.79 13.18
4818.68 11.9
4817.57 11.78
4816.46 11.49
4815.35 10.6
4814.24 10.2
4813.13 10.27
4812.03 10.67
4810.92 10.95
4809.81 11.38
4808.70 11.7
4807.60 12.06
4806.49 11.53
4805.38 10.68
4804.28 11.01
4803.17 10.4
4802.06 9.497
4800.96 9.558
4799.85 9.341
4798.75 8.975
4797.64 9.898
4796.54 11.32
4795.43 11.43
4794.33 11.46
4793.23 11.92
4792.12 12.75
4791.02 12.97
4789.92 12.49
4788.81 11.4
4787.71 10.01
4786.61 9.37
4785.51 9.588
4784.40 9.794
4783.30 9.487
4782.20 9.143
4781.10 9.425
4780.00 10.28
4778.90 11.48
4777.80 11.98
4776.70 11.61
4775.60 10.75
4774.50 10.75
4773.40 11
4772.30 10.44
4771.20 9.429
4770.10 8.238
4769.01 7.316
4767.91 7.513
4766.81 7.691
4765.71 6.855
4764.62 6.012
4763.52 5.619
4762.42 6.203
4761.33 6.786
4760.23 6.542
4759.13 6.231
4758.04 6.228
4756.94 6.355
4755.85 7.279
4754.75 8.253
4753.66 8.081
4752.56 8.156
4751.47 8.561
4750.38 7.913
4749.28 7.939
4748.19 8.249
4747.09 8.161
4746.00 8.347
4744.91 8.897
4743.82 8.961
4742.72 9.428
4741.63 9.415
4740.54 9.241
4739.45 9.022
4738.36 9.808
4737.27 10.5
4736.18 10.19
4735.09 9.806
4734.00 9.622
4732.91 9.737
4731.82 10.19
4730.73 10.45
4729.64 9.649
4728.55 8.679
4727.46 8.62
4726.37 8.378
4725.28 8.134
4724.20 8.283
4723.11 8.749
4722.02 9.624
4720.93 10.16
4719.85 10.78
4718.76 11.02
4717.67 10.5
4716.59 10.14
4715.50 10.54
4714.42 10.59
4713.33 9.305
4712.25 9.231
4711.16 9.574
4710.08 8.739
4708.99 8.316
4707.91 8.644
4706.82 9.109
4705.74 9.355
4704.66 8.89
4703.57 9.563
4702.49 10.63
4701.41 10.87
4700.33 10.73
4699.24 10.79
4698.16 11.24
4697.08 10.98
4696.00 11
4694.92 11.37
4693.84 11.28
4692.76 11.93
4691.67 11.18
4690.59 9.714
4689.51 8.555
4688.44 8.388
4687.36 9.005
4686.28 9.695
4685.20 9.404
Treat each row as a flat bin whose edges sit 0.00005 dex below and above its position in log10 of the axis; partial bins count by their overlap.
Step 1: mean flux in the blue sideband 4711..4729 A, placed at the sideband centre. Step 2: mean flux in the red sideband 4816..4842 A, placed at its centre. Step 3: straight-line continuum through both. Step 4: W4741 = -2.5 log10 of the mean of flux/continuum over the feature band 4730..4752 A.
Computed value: 0.088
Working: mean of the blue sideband 9.55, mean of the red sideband 12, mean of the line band 9.23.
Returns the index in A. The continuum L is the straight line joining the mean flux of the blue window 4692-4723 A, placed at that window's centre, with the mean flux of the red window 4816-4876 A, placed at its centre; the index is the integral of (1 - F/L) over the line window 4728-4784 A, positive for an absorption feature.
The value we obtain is 9.4 A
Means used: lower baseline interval 10.2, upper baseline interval 11.3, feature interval 8.79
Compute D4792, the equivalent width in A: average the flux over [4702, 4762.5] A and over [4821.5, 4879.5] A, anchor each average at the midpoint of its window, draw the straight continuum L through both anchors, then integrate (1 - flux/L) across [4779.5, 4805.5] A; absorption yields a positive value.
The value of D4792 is -1.0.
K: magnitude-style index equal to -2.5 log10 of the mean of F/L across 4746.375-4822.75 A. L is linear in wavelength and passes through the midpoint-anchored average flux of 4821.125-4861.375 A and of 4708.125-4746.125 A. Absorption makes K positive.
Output 0.07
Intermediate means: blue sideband 9.51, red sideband 11.2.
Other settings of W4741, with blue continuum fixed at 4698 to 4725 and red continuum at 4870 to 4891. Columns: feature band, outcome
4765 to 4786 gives 0.096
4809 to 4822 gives -0.052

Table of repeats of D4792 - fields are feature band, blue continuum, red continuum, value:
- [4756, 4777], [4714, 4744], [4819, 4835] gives 5.47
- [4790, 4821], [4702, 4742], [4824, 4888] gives -1.59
